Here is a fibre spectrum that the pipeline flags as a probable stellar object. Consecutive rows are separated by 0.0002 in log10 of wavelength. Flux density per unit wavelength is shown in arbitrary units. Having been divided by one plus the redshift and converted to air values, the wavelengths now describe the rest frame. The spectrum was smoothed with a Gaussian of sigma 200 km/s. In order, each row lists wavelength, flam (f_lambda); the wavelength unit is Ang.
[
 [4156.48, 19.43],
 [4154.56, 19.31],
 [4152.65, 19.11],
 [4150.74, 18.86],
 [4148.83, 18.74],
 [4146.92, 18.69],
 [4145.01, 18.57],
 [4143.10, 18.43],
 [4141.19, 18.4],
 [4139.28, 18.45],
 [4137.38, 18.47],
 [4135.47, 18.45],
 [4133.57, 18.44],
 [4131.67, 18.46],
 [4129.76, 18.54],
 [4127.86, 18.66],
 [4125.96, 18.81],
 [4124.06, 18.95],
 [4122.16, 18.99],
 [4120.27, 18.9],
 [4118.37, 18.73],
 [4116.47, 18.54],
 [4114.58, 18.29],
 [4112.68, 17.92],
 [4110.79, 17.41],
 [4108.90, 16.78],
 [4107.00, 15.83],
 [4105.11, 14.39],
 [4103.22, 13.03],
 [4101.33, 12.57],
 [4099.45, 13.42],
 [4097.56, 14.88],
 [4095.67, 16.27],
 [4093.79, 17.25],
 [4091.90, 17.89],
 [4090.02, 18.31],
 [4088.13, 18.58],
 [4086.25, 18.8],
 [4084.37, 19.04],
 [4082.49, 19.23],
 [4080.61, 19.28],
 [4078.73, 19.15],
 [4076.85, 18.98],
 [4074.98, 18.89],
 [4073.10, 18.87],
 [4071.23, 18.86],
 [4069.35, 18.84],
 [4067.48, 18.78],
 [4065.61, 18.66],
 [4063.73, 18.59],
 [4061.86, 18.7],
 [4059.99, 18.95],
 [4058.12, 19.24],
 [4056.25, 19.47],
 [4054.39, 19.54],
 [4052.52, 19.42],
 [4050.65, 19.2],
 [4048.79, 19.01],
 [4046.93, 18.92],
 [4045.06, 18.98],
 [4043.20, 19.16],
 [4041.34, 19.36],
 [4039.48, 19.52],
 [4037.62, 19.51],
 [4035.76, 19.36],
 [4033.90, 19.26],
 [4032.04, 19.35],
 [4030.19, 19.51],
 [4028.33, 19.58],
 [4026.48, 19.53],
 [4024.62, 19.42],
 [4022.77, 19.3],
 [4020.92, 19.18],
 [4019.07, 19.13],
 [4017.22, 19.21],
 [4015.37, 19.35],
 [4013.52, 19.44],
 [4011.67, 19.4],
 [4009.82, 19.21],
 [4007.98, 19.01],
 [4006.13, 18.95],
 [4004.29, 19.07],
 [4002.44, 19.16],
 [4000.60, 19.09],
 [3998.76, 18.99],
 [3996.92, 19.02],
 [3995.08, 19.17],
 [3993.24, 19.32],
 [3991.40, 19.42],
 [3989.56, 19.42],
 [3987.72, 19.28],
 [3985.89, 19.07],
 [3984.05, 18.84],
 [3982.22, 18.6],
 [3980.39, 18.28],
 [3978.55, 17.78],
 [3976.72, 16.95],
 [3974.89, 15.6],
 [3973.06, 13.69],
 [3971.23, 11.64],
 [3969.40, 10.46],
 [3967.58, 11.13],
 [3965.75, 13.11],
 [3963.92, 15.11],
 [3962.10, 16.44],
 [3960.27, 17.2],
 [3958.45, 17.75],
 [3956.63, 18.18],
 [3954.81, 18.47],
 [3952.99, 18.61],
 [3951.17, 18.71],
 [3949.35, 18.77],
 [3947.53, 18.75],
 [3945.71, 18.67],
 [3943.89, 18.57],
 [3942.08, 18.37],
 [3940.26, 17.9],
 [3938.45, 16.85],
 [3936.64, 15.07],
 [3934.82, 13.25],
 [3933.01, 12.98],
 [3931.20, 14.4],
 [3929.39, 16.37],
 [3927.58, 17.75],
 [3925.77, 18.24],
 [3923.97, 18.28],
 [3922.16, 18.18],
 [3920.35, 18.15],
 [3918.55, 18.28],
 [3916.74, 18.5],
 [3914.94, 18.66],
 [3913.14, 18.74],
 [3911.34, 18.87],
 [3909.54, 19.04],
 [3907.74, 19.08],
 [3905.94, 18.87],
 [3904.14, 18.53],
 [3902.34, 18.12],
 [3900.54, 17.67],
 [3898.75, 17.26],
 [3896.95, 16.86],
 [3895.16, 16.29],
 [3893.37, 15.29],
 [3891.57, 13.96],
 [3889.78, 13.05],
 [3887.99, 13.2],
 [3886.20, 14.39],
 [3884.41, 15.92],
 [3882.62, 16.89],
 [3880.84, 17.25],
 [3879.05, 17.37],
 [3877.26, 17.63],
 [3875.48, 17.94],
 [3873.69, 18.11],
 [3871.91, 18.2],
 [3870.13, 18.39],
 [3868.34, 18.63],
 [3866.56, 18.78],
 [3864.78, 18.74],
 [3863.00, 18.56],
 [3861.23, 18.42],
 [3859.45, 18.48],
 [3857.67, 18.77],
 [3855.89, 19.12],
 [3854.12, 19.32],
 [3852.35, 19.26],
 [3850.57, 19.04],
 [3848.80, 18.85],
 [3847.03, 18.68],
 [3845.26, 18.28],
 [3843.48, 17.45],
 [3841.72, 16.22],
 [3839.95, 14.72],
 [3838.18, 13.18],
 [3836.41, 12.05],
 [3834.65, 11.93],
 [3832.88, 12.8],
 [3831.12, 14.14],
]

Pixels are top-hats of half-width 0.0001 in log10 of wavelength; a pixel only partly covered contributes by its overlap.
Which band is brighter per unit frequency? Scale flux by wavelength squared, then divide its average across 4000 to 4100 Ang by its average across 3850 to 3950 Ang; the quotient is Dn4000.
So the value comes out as 1.2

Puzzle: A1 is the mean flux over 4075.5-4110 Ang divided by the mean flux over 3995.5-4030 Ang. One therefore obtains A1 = 0.88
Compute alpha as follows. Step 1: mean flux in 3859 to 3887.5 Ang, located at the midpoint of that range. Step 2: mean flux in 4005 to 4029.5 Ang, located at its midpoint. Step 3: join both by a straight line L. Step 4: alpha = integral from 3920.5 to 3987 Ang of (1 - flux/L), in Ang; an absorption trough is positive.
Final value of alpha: 6.9 Ang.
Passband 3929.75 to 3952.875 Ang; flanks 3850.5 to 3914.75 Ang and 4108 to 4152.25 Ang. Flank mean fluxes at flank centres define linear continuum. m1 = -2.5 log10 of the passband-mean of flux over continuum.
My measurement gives 0.06 mag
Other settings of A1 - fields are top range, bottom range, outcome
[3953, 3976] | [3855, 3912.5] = 0.86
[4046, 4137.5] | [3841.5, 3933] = 1.03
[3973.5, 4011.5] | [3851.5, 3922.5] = 1.06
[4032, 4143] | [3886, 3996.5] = 1.07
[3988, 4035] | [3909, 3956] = 1.09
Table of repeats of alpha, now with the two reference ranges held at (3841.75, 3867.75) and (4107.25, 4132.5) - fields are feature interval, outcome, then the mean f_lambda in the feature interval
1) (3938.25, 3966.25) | 1.26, 17.7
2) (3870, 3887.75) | 1.51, 17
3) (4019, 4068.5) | -2.18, 19.2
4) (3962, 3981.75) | 4.17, 14.6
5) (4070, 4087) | -0.61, 19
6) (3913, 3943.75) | 2.46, 17.1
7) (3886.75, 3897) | 2.20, 14.6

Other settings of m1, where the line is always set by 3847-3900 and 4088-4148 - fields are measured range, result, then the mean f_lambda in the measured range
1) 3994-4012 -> -0.10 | 19.1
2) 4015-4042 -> -0.11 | 19.4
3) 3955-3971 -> 0.17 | 14.9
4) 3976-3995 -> -0.08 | 18.7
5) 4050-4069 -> -0.09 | 19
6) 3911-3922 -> -0.07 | 18.5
